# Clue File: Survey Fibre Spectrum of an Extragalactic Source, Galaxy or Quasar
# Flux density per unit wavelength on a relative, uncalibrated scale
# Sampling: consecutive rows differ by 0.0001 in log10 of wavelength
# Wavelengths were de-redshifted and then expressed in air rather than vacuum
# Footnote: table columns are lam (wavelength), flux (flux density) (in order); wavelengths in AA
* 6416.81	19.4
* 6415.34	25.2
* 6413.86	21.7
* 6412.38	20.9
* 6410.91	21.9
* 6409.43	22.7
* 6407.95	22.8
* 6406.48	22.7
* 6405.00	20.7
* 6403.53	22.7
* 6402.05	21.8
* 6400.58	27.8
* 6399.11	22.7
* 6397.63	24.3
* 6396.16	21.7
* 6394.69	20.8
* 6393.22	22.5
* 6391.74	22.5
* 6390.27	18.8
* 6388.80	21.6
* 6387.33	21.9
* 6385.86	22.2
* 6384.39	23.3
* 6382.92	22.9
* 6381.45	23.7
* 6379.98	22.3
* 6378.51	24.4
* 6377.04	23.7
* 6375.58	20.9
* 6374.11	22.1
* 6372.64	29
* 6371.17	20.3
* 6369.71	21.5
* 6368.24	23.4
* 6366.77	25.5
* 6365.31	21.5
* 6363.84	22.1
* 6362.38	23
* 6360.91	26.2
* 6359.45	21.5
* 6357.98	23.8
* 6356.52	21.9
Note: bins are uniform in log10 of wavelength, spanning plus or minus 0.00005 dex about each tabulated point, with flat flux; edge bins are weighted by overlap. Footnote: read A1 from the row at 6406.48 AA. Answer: 22.7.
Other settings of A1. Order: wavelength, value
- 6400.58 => 27.8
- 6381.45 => 23.7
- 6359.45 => 21.5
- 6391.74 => 22.5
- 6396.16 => 21.7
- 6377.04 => 23.7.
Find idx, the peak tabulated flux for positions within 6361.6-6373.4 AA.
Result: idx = 29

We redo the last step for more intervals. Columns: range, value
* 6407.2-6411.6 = 22.8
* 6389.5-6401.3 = 27.8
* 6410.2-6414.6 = 21.9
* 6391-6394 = 22.5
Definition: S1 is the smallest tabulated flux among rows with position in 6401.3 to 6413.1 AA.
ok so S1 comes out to 20.7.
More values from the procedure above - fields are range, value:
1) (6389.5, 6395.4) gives 18.8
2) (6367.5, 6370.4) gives 21.5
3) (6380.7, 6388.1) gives 21.9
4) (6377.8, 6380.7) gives 22.3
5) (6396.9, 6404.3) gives 21.8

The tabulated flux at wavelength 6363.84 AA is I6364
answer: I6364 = 22.1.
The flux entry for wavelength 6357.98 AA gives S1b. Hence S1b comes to 23.8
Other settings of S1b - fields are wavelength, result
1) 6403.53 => 22.7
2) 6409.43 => 22.7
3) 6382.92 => 22.9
